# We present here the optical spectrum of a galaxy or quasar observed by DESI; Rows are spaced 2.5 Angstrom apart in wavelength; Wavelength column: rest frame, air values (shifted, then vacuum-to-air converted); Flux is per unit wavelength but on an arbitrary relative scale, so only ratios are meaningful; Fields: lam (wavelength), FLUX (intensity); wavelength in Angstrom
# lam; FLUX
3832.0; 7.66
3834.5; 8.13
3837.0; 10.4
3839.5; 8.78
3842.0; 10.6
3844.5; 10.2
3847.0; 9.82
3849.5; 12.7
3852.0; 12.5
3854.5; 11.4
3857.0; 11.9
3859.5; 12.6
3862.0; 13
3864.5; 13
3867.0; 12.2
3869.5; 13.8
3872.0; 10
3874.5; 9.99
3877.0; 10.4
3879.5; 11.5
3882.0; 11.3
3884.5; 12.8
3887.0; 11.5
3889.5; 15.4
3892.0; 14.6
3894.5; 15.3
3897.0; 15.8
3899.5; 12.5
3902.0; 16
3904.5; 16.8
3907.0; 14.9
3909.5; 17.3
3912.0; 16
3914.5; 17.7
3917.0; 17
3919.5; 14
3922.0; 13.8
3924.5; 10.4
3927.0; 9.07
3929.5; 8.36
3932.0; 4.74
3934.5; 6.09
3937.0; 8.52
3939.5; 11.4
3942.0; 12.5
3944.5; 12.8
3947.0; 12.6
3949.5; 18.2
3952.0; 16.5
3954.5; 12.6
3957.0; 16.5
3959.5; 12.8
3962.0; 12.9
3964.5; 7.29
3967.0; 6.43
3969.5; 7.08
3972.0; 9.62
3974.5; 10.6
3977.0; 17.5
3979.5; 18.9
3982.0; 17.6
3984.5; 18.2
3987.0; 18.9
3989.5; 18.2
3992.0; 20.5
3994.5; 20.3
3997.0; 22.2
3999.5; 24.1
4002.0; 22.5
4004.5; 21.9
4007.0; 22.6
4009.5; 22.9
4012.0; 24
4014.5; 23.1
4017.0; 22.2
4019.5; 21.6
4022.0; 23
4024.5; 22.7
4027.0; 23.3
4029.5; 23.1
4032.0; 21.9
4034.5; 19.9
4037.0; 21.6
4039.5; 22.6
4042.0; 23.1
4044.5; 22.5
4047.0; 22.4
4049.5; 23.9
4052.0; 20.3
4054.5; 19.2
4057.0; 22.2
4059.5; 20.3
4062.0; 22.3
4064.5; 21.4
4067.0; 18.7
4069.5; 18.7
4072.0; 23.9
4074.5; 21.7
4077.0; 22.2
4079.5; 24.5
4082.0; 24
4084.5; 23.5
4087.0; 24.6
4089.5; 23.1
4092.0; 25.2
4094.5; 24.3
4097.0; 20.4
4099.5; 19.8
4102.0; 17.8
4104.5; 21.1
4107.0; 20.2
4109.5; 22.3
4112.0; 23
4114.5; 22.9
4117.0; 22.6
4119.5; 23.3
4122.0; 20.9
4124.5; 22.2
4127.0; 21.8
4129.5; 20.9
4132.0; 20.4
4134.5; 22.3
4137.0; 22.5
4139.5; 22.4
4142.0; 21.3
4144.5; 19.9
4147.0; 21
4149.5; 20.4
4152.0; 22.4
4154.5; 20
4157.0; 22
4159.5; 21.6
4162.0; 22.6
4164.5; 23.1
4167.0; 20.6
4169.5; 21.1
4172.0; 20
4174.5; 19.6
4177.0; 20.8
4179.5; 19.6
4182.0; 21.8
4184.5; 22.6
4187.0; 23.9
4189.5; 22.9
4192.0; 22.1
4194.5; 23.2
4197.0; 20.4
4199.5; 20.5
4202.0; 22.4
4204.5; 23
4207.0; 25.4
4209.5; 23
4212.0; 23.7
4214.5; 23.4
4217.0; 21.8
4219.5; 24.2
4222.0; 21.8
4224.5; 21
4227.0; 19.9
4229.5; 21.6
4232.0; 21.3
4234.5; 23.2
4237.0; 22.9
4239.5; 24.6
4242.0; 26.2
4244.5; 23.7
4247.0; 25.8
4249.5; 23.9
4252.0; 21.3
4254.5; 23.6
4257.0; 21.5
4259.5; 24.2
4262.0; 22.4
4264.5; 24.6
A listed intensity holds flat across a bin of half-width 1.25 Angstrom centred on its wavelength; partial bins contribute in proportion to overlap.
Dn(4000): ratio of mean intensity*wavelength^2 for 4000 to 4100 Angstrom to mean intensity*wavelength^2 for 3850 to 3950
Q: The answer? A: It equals 1.89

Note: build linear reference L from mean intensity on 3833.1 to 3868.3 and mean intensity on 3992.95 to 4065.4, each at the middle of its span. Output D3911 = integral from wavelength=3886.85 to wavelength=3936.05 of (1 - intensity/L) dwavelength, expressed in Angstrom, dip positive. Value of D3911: 4.58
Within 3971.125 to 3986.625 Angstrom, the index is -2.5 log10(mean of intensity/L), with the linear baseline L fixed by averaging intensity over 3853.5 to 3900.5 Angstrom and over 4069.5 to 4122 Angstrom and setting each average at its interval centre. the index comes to 0.096 mag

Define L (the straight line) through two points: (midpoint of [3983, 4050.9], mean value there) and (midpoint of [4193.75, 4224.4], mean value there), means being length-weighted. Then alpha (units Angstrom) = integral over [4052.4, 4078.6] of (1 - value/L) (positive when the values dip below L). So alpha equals 1.2 Angstrom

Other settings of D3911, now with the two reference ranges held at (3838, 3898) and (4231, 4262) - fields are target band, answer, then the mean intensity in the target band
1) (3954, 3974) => 5.9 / 10.6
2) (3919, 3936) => 5.6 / 9.28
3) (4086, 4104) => -3.0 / 22.1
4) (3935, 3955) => 2.2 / 12.9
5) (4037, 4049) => -3.6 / 22.6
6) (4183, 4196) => -0.7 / 22.9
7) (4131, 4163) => -1.5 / 21.4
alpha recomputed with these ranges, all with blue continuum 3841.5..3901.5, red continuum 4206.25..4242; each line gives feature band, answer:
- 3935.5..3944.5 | 2.2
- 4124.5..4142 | -1.4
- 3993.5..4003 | -3.7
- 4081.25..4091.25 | -2.8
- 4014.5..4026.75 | -4.2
